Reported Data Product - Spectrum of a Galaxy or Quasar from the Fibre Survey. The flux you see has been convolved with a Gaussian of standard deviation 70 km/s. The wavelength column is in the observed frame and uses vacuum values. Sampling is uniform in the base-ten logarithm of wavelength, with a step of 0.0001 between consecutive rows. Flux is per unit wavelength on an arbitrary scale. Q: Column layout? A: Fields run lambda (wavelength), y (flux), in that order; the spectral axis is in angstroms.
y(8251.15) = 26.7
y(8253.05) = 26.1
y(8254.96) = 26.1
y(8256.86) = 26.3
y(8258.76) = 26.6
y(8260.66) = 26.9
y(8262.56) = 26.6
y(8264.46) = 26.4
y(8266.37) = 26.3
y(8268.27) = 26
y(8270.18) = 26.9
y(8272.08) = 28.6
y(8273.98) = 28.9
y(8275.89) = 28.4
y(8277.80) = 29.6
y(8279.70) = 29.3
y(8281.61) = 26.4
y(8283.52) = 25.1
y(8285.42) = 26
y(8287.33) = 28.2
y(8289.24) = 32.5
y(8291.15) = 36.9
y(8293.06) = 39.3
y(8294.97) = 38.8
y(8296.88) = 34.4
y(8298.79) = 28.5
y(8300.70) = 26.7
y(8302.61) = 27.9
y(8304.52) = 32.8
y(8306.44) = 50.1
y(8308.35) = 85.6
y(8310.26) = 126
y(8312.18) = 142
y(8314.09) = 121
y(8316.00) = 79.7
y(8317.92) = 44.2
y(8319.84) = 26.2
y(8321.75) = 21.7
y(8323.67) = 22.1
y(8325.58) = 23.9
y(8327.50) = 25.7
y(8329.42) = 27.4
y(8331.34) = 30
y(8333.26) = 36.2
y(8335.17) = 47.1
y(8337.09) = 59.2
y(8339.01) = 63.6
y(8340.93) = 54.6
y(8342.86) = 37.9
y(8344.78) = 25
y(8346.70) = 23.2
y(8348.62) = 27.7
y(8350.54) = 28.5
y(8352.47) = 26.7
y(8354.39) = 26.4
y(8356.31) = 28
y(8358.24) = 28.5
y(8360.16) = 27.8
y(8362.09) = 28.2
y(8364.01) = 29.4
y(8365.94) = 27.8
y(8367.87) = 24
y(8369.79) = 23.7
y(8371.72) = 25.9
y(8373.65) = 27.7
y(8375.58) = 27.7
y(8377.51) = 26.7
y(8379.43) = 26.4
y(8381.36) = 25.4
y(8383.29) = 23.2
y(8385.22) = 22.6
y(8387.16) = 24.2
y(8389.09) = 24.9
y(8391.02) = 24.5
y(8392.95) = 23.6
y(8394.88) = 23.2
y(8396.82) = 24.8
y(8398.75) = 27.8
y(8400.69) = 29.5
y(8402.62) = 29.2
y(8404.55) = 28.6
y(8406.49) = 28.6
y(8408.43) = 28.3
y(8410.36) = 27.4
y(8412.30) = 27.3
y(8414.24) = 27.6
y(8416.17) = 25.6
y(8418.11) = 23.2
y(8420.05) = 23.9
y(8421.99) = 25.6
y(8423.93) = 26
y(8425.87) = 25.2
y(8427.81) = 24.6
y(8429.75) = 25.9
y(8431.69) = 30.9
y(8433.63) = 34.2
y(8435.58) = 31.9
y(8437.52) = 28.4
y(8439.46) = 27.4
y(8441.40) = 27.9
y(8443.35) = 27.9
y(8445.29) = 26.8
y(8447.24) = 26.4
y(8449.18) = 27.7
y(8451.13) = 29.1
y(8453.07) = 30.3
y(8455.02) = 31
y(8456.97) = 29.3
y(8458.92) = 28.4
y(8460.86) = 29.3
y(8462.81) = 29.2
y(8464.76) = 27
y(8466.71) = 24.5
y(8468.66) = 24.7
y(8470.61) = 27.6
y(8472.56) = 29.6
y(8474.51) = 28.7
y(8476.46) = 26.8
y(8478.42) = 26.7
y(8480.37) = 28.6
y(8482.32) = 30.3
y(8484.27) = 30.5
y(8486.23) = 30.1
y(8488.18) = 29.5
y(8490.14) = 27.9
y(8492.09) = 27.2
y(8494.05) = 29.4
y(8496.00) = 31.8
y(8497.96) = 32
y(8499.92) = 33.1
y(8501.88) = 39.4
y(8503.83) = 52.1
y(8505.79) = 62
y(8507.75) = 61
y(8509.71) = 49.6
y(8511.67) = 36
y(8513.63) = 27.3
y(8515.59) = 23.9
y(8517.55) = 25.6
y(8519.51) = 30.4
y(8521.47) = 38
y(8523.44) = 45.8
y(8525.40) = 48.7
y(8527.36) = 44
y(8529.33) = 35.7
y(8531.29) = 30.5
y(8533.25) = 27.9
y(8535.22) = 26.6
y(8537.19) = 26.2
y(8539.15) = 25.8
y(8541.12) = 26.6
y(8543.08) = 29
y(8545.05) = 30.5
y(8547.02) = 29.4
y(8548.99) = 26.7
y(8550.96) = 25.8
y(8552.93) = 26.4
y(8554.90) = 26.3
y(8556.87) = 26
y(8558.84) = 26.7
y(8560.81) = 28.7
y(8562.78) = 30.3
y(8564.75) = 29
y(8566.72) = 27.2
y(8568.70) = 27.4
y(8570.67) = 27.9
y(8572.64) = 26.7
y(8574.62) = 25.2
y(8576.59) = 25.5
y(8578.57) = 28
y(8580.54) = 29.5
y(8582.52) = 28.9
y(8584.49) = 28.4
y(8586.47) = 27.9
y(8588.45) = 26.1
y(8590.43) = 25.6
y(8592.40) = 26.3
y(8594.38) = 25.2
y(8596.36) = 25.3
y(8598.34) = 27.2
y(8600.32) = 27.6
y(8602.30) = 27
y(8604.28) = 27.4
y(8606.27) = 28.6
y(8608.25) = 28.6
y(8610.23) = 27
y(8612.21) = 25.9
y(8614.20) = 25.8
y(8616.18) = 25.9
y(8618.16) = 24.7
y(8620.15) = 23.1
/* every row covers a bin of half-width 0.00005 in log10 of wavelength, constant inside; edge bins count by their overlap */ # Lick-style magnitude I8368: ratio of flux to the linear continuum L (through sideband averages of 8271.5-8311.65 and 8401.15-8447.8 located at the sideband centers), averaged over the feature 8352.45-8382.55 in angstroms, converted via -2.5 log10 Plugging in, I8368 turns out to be 0.21 mag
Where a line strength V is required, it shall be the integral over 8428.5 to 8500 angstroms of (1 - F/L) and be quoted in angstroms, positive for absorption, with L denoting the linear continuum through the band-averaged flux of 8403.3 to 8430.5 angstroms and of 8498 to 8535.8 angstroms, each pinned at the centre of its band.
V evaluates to 7.2 angstroms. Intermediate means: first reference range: 26.3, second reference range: 38.8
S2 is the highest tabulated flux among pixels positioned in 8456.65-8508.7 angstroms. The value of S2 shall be 62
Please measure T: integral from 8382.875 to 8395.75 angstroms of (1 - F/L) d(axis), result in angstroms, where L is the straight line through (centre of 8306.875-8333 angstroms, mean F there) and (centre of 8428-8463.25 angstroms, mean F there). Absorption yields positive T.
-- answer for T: 5.6 angstroms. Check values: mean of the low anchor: 58.8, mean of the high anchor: 28.9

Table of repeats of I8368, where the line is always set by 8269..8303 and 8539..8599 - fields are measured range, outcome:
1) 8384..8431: 0.12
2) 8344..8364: 0.09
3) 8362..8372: 0.11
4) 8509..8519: -0.15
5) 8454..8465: -0.03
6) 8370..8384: 0.12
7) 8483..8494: -0.04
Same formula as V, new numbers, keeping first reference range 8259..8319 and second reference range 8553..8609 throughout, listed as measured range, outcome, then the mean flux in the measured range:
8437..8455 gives 3.4 angstroms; 28.1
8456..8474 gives 3.2 angstroms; 27.8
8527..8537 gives -0.6 angstroms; 31.7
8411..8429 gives 5.3 angstroms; 25.5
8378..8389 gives 4.0 angstroms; 24.5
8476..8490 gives 1.6 angstroms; 28.9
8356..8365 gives 2.5 angstroms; 28.4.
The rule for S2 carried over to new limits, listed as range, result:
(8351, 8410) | 29.5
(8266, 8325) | 142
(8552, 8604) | 30.3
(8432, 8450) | 34.2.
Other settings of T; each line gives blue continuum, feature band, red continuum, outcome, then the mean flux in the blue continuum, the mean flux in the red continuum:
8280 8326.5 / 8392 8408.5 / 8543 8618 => 5.5 angstroms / 47.5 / 27.2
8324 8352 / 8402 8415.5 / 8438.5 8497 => 1.6 angstroms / 35.9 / 28.4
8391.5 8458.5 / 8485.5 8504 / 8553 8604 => -3.5 angstroms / 27.5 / 27.2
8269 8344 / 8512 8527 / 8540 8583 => -2.3 angstroms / 43.5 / 27.6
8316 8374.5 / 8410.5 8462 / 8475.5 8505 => 6.9 angstroms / 32.4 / 31.9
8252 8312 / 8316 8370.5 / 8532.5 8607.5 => 2.2 angstroms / 36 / 27.3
